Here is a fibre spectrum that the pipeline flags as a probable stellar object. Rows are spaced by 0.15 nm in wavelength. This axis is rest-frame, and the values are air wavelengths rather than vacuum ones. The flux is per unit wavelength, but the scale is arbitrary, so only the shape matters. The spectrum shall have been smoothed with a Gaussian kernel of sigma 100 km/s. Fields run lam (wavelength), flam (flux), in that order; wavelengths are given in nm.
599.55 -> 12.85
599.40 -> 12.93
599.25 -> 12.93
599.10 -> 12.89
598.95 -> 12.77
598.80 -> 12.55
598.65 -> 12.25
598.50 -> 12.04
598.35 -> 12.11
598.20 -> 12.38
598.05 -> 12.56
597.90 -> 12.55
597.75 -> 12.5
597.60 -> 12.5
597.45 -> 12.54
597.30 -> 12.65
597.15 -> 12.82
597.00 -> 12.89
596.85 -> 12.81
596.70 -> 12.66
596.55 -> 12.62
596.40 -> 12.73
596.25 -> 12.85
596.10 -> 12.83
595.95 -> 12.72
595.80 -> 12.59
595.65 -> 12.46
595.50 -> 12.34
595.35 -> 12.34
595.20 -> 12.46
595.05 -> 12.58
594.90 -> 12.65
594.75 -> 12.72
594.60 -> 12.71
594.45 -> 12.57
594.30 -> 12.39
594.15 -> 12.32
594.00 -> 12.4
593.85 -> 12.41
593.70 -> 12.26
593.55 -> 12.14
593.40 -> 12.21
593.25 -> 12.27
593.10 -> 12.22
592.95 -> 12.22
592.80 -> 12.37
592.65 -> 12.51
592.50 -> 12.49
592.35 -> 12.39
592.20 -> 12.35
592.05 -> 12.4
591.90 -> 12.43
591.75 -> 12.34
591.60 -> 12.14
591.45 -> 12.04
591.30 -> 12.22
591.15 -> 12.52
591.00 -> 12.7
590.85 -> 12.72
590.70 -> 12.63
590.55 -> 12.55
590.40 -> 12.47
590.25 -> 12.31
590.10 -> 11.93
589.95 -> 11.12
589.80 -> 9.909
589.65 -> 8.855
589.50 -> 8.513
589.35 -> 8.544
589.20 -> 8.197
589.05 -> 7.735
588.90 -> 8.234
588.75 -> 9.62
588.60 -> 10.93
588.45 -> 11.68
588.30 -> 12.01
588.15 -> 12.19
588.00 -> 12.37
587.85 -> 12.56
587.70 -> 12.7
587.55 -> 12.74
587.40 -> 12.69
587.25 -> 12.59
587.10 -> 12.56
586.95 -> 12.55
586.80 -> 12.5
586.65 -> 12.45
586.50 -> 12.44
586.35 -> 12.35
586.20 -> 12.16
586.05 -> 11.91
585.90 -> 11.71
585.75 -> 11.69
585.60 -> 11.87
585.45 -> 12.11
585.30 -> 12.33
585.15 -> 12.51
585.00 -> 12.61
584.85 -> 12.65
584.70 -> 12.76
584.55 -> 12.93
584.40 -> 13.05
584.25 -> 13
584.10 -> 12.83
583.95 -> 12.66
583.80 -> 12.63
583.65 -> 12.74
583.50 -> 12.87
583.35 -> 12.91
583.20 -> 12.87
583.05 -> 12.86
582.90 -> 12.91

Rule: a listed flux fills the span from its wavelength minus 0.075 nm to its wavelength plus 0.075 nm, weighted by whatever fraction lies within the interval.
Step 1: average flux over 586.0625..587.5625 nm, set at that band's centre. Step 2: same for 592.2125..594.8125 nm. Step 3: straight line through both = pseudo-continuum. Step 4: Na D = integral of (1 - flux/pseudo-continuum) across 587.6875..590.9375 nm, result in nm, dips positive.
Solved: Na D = 0.41 nm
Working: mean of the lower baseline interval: 12.5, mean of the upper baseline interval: 12.4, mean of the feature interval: 10.9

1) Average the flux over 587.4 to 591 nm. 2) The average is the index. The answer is 11.1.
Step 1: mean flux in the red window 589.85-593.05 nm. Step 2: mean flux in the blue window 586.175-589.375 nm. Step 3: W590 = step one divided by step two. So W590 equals 1.1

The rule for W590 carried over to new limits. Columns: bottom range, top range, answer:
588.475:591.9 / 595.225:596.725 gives 1.15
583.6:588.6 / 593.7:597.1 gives 1.01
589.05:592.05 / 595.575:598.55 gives 1.11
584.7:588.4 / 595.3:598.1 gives 1.02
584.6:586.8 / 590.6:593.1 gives 1.01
